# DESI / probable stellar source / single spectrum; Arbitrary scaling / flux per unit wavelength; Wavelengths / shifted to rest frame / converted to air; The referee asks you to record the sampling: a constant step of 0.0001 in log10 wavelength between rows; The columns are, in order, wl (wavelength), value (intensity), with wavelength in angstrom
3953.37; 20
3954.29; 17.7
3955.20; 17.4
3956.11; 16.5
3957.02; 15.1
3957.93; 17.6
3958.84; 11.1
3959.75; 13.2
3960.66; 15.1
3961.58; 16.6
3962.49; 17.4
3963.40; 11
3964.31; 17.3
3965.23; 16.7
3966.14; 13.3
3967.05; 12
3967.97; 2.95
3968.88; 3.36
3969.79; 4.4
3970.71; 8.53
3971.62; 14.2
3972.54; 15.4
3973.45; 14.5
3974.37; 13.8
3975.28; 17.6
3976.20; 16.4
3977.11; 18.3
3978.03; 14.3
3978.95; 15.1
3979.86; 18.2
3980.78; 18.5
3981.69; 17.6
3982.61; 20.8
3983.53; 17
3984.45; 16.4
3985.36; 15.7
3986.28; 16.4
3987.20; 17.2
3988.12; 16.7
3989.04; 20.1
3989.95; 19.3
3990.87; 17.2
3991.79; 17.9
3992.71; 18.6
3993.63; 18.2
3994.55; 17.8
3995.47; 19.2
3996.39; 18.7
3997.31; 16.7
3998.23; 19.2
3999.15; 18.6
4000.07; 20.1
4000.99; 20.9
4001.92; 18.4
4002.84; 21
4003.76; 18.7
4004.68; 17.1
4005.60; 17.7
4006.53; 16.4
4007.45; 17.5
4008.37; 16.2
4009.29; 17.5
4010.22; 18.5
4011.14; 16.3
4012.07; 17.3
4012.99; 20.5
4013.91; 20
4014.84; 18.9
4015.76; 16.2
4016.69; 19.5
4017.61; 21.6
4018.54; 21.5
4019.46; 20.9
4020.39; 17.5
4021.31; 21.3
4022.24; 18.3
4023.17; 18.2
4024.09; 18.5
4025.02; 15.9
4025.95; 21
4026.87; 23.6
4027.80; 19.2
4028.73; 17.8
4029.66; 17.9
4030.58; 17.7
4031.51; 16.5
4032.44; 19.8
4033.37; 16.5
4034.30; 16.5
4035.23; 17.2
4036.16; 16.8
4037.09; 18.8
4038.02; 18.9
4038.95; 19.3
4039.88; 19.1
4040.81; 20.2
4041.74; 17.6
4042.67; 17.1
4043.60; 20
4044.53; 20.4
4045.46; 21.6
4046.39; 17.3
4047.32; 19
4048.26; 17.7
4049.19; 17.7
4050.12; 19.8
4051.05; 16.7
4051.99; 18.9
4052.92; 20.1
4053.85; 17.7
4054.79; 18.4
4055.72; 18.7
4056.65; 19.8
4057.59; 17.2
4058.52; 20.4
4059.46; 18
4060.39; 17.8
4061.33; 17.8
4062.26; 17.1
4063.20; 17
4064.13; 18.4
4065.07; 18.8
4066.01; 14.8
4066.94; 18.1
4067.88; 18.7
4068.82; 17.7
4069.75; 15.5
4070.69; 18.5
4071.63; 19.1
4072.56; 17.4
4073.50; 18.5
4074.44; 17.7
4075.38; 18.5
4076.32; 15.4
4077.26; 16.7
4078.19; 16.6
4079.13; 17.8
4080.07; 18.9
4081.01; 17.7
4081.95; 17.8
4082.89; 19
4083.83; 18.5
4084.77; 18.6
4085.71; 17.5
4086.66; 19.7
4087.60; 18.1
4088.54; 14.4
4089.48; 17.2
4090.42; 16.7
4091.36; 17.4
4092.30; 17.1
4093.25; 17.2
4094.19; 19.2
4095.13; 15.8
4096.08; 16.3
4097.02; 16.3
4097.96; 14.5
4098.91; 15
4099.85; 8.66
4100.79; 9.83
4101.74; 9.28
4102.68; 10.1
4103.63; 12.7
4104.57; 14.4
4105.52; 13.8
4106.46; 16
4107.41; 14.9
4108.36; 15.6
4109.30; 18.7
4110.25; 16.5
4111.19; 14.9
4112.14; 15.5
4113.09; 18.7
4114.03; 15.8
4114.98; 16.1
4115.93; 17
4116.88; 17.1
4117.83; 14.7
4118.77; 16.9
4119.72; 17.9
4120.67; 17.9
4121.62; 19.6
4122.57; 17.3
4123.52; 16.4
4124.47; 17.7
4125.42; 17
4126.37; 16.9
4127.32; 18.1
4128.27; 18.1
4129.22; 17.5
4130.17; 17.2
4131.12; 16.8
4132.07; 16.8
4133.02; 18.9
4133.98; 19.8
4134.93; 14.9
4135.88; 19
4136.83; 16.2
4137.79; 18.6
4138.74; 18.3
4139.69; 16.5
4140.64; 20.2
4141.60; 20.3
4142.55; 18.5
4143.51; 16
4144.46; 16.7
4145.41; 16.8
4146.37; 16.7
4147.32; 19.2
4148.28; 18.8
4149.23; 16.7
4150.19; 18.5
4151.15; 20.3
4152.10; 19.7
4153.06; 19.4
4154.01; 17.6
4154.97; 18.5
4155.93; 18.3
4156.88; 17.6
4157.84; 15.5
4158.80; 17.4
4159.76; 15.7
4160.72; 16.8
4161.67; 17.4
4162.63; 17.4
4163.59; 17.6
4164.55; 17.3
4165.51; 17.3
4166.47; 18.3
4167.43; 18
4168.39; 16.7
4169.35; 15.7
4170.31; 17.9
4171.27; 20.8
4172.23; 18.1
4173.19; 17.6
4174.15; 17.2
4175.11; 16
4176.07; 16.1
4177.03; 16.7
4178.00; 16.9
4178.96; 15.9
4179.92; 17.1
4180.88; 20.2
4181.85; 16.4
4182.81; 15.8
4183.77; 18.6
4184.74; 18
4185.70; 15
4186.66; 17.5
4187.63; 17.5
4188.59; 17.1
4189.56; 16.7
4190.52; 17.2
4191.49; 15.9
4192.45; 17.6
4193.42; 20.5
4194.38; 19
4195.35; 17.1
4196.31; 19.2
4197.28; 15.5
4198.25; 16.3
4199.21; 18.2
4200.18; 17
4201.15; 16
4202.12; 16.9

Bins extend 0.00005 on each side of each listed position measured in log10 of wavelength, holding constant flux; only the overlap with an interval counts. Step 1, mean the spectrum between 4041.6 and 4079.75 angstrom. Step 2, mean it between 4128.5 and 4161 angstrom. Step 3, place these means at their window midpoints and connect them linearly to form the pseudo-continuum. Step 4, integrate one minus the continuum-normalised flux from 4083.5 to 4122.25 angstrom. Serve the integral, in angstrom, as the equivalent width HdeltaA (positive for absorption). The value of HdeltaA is 4.5 angstrom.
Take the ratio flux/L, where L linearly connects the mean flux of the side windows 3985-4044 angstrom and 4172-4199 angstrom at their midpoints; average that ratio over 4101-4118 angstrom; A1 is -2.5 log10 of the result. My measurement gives 0.18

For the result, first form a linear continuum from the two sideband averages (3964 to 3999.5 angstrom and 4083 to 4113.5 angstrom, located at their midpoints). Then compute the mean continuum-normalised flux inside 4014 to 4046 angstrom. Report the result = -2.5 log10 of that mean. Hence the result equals -0.20 mag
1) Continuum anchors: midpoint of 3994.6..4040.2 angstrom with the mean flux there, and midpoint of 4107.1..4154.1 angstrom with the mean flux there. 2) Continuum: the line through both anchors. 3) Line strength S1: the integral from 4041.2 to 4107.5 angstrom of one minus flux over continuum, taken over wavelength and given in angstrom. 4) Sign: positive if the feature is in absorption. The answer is 3.5 angstrom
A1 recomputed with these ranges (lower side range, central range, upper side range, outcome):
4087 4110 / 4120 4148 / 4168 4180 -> -0.11 mag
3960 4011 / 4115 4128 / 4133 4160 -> 0.03 mag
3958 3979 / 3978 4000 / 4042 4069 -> -0.23 mag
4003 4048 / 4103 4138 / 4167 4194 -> 0.07 mag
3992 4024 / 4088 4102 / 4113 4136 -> 0.17 mag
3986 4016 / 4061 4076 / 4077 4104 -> -0.07 mag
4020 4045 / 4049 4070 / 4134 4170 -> 0.02 mag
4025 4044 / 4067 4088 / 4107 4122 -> -0.02 mag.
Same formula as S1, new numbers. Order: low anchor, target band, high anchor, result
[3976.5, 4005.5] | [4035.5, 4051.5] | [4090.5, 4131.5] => -1.5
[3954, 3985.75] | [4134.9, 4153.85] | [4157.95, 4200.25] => -1.4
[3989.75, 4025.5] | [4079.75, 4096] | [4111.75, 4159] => 0.3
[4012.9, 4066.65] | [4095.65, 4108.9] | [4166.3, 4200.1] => 3.4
